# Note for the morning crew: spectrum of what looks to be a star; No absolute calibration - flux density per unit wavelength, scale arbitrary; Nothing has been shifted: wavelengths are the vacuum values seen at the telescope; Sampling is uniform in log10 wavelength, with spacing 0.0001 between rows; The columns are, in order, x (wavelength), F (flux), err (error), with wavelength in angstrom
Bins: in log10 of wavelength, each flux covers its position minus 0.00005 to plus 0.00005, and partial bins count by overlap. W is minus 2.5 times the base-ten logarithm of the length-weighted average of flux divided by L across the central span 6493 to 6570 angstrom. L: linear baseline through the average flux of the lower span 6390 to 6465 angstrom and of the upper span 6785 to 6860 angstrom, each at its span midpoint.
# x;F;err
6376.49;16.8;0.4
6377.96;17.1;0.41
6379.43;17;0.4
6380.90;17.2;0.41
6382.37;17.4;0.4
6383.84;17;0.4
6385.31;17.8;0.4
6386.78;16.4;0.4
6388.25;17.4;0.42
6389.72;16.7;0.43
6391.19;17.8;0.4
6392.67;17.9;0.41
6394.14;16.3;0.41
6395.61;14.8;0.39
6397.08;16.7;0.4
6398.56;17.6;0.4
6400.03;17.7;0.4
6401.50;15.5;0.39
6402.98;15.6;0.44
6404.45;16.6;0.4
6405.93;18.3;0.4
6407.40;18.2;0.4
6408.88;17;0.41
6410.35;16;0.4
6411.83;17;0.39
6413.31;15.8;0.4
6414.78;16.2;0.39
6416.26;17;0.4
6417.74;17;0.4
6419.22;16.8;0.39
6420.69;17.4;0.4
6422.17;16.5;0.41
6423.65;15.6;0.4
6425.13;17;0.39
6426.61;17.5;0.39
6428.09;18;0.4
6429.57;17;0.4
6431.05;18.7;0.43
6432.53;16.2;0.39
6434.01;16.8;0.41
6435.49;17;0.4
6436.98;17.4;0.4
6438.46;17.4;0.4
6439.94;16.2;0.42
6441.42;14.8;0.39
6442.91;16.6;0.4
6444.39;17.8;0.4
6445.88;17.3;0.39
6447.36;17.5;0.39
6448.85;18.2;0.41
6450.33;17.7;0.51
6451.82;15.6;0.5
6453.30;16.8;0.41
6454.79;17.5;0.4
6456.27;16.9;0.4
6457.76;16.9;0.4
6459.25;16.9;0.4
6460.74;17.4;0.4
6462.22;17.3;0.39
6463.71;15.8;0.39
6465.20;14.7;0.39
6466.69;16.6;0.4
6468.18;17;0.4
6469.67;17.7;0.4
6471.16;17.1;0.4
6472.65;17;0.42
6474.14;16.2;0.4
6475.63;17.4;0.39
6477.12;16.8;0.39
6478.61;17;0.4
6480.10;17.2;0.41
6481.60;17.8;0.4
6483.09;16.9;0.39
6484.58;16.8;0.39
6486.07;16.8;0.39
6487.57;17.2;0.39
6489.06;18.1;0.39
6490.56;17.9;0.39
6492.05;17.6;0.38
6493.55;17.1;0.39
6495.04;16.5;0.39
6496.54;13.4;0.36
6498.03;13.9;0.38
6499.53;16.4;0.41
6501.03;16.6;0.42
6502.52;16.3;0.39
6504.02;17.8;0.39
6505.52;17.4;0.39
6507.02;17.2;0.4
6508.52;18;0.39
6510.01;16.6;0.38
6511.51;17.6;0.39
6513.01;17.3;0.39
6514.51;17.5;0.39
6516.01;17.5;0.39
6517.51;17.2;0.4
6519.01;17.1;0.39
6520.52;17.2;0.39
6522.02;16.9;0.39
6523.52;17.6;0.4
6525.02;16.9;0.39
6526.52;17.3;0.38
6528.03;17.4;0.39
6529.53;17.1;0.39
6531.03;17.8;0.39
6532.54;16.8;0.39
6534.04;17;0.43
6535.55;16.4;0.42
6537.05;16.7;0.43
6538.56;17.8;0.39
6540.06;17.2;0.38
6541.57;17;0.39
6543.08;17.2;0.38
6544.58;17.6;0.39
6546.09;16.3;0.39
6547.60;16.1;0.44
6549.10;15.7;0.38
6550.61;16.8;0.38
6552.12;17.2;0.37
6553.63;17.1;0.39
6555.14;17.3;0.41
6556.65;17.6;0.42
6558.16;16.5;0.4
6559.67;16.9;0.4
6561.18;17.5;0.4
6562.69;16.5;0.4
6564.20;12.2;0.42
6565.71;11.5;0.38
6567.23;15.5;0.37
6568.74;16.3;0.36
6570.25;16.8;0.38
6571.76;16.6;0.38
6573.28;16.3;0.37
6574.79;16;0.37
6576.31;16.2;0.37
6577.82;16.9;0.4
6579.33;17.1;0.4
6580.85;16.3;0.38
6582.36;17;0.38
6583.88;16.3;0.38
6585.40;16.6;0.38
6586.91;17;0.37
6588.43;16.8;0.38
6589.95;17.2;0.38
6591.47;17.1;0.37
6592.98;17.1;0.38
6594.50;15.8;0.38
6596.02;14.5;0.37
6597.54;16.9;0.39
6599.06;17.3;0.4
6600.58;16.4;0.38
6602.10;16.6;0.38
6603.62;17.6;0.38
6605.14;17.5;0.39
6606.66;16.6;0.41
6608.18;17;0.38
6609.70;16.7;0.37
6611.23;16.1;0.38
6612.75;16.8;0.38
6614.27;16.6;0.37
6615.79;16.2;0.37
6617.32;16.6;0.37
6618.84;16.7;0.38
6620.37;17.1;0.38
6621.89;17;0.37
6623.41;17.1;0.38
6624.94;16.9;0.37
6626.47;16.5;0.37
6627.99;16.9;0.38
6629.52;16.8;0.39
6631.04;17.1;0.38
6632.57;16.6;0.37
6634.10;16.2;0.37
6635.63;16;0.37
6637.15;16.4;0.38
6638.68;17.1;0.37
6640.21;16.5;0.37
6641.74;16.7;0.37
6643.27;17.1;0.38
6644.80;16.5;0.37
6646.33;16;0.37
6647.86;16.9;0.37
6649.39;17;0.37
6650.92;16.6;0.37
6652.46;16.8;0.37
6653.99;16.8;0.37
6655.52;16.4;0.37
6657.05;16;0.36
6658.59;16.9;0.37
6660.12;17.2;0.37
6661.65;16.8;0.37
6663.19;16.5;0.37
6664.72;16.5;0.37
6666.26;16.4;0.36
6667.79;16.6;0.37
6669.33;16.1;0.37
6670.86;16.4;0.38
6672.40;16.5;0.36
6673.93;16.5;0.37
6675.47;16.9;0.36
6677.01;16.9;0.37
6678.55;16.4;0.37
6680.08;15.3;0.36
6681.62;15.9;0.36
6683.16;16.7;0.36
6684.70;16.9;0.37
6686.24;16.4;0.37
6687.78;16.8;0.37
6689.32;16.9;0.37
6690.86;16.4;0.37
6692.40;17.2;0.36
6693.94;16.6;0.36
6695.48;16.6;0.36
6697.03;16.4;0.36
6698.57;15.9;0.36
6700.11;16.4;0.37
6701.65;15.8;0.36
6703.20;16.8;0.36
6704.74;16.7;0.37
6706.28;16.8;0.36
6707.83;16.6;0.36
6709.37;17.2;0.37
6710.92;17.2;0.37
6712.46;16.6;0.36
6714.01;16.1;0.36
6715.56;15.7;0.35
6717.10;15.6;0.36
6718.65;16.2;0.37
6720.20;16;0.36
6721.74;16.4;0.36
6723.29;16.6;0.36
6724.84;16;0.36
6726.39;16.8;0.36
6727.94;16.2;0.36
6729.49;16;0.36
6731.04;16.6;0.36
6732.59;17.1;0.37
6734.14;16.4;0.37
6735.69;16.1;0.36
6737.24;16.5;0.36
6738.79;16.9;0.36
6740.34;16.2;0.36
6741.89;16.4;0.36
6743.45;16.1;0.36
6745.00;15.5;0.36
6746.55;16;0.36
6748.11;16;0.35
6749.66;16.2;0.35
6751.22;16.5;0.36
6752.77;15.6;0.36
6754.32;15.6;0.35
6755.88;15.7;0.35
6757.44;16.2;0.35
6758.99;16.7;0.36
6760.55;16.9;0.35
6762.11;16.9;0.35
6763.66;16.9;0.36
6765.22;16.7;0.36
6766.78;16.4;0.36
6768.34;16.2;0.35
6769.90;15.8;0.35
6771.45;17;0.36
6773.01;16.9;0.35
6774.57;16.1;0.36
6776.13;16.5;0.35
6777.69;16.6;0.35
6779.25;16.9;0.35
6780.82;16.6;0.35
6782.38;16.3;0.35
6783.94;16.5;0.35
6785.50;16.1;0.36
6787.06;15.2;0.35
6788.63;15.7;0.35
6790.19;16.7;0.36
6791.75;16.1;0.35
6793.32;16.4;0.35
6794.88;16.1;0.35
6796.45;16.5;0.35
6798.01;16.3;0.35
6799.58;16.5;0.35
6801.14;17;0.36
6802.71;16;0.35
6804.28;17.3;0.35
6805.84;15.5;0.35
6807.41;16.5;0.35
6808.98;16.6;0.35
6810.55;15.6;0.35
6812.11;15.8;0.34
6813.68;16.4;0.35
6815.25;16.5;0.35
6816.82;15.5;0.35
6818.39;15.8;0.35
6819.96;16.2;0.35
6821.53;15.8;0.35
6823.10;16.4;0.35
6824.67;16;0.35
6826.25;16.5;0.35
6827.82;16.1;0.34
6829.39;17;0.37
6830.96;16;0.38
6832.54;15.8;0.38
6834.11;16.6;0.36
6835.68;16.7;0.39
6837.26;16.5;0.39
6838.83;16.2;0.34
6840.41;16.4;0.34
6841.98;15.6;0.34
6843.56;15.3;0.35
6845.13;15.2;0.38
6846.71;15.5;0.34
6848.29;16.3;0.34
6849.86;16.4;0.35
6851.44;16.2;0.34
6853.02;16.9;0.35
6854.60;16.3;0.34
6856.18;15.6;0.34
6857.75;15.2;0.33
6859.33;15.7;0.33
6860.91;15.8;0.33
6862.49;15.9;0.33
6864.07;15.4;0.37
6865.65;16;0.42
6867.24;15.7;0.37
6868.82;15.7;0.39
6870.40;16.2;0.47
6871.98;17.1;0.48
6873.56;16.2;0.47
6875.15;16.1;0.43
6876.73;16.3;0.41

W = 0.00 mag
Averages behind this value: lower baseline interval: 16.9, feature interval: 16.7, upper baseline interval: 16.1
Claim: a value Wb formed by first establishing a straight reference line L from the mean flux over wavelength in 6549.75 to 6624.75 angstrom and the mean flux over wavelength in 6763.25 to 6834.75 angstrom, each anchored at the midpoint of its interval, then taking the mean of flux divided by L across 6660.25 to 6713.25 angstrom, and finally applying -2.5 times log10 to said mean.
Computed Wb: -0.009 mag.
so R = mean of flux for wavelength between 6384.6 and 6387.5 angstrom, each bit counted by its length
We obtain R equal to 17.1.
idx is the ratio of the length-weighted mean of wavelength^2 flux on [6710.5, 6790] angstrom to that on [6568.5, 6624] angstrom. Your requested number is 1.02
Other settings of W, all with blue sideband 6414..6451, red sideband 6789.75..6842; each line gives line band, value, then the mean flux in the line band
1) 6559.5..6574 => 0.08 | 15.6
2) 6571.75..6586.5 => 0.01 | 16.5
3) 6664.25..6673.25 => 0.01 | 16.4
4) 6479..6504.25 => 0.01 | 16.7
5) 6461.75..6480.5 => 0.01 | 16.7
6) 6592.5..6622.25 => 0.00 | 16.6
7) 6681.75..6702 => 0.00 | 16.5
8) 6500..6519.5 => -0.02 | 17.2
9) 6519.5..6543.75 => -0.02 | 17.1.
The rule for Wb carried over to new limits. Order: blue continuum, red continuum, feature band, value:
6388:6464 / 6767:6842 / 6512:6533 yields -0.03 mag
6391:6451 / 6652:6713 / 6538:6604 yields 0.01 mag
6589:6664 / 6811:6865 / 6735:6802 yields 0.00 mag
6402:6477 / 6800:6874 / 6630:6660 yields -0.01 mag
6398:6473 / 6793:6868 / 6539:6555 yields -0.01 mag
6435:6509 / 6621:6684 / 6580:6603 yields 0.01 mag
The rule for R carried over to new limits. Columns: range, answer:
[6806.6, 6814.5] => 16.2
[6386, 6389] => 16.9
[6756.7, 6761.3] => 16.6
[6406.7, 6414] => 16.8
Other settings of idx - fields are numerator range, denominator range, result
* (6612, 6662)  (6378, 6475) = 1.05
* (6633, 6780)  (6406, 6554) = 1.04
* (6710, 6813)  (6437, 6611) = 1.05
